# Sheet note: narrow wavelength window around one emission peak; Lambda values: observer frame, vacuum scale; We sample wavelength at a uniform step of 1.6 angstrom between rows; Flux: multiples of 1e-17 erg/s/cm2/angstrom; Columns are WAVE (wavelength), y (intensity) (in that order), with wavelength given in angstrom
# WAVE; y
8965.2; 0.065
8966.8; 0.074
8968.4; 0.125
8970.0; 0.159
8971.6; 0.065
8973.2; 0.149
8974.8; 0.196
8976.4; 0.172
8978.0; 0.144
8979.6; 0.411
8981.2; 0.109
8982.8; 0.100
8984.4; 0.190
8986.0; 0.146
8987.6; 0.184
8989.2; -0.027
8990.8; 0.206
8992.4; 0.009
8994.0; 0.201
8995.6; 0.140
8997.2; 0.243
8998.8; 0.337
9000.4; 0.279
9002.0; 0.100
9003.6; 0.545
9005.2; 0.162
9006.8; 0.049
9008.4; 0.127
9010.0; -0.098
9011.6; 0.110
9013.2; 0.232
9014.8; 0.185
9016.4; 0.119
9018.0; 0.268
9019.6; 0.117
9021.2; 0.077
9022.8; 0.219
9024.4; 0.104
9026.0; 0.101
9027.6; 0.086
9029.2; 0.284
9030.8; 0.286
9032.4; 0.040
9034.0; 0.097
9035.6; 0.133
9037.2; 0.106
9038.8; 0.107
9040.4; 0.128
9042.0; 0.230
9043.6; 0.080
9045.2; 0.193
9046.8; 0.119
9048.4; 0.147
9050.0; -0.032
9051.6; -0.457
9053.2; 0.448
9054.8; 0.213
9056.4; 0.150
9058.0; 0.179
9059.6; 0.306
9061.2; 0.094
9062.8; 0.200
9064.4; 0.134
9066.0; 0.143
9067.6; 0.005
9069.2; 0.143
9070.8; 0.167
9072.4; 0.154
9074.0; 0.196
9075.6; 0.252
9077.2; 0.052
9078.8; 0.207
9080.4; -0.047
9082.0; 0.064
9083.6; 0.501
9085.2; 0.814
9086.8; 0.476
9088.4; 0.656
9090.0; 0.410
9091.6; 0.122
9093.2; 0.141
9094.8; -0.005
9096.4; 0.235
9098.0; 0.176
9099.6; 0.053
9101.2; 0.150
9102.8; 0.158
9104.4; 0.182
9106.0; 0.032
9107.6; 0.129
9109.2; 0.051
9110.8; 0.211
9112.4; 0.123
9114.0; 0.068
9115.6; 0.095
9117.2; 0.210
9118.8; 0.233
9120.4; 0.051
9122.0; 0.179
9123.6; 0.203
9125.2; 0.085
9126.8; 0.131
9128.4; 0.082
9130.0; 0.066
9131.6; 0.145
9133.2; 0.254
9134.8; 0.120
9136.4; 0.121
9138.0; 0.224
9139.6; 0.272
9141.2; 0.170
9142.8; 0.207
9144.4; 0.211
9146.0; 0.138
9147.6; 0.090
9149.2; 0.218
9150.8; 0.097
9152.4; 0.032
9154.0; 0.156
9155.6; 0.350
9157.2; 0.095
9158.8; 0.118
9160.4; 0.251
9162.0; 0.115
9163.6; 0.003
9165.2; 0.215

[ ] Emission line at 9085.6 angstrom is [O III]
